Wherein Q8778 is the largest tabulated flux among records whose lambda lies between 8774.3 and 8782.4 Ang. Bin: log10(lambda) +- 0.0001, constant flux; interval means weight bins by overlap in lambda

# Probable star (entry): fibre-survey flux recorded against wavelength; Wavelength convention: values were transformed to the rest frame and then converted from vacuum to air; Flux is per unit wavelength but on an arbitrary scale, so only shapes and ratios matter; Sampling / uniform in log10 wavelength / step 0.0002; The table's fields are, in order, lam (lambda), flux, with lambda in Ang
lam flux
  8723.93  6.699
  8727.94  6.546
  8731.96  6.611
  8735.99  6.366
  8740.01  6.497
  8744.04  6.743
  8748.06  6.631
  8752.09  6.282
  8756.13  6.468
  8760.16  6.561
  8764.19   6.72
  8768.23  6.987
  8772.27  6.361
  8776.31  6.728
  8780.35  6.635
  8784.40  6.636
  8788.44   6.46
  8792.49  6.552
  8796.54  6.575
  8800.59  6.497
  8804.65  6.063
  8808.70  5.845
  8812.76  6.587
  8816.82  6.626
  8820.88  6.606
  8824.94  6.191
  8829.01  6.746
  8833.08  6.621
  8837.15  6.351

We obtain 6.728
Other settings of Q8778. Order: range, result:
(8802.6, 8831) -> 6.746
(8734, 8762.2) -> 6.743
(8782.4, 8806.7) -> 6.636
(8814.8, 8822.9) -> 6.626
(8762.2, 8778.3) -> 6.987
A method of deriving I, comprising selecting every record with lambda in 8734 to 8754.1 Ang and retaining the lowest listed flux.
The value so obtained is 6.282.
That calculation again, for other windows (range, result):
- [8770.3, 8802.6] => 6.361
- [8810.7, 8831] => 6.191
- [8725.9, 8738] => 6.366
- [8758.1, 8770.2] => 6.561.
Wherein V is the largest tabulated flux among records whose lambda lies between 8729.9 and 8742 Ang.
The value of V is 6.611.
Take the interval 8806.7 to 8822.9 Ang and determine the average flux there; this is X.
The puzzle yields 6.42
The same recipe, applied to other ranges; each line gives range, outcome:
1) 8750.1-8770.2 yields 6.6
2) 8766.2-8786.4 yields 6.67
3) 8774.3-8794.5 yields 6.6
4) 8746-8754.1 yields 6.46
